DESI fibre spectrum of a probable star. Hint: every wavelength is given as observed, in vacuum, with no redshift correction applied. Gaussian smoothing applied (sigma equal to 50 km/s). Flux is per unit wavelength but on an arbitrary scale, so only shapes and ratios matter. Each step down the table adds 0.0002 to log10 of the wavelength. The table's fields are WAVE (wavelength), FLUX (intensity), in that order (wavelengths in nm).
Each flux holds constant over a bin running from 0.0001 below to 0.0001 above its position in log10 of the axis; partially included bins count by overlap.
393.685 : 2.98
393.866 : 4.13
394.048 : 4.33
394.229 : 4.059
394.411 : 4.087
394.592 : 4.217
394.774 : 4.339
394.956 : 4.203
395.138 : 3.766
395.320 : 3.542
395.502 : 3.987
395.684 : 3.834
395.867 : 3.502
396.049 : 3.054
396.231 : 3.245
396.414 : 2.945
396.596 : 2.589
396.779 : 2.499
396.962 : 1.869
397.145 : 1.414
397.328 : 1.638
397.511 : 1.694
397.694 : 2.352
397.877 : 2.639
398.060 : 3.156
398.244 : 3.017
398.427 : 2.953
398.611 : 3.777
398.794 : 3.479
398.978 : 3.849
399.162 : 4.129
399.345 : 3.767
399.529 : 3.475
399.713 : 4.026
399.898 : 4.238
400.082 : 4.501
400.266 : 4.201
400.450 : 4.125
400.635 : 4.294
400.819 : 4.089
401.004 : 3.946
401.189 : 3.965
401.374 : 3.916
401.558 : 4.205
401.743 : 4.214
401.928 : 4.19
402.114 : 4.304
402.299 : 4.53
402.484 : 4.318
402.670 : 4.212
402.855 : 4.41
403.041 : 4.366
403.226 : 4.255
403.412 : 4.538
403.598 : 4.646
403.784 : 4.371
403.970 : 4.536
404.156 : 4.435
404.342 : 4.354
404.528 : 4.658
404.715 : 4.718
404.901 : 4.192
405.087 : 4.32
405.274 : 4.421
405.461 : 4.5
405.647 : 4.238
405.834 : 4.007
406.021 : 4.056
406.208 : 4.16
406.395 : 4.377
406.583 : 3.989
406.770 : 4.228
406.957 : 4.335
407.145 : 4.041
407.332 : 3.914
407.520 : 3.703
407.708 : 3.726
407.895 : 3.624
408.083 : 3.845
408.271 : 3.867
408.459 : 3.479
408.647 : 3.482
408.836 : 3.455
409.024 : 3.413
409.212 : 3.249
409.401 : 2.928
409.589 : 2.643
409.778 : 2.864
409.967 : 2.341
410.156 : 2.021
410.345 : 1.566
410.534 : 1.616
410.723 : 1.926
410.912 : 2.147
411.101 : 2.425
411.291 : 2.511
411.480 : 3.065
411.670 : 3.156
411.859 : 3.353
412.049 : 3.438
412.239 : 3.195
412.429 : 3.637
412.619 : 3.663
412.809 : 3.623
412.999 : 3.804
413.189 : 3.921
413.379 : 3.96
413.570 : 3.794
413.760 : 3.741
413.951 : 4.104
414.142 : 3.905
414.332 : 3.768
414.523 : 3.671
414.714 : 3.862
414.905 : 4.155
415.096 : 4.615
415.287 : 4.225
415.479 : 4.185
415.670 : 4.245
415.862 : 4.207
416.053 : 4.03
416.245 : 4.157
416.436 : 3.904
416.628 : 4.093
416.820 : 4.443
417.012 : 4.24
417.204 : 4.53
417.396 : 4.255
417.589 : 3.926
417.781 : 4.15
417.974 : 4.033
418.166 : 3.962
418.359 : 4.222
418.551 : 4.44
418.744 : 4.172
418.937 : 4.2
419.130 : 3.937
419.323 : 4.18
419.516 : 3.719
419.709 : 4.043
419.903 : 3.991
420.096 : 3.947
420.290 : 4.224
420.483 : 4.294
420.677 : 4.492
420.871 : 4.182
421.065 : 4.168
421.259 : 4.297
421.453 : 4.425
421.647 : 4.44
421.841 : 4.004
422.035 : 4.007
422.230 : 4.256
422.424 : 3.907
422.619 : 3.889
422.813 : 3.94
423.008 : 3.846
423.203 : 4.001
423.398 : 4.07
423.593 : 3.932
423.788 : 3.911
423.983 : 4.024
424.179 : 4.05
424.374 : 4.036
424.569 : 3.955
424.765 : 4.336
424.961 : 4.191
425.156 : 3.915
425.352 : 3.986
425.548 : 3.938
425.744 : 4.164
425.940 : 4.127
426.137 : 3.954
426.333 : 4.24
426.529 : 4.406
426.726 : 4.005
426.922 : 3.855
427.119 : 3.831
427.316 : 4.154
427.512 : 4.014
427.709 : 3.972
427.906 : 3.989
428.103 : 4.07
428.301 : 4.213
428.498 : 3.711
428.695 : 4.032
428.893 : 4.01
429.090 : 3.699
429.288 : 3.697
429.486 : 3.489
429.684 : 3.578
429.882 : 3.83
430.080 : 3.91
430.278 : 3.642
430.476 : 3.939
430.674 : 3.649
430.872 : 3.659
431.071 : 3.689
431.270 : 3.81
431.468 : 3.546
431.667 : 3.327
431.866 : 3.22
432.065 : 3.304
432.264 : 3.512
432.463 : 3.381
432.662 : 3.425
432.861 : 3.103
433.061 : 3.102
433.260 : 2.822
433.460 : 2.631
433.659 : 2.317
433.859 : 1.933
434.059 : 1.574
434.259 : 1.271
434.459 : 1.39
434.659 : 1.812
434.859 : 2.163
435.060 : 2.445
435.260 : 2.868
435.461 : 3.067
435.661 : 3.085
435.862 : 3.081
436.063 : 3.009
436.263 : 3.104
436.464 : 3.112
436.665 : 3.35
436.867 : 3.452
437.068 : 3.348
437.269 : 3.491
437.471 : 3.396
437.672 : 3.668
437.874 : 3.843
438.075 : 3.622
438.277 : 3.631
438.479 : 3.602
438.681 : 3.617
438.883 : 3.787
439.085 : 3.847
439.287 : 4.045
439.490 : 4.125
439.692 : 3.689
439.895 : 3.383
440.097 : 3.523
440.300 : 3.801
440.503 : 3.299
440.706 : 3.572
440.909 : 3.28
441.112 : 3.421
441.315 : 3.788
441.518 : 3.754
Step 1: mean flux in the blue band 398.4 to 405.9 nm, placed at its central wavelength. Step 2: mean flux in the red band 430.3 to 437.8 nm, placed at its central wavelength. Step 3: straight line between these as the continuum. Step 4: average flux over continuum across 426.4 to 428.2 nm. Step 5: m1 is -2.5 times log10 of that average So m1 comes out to -0.23 mag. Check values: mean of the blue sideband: 4.2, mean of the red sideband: 3.01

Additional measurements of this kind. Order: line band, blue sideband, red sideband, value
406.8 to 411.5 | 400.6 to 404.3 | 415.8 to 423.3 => 0.35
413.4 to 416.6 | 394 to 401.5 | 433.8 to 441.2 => -0.20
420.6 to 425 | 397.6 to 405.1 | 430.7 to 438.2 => -0.21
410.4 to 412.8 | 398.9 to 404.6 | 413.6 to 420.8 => 0.41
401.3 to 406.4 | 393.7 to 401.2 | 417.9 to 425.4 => -0.19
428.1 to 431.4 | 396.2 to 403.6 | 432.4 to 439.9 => -0.20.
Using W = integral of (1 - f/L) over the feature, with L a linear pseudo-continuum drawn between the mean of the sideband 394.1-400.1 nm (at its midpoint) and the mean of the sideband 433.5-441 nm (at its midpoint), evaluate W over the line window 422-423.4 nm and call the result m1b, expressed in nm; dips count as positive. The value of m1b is -0.35 nm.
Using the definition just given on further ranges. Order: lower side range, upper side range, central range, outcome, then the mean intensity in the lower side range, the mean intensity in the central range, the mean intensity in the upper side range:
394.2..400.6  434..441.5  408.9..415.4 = 0.14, 3.38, 3.25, 3.22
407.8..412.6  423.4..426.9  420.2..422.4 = -0.27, 2.94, 4.24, 4.06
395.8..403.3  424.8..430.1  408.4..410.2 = 0.34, 3.55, 3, 3.97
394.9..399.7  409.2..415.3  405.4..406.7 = -0.41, 3.1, 4.18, 3.23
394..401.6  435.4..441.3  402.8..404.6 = -0.50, 3.49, 4.46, 3.5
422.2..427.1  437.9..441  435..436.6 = 0.32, 4.03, 2.99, 3.66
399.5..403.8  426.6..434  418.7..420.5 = -0.12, 4.23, 4.06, 3.56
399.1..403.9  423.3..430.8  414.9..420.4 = -0.14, 4.2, 4.15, 3.96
